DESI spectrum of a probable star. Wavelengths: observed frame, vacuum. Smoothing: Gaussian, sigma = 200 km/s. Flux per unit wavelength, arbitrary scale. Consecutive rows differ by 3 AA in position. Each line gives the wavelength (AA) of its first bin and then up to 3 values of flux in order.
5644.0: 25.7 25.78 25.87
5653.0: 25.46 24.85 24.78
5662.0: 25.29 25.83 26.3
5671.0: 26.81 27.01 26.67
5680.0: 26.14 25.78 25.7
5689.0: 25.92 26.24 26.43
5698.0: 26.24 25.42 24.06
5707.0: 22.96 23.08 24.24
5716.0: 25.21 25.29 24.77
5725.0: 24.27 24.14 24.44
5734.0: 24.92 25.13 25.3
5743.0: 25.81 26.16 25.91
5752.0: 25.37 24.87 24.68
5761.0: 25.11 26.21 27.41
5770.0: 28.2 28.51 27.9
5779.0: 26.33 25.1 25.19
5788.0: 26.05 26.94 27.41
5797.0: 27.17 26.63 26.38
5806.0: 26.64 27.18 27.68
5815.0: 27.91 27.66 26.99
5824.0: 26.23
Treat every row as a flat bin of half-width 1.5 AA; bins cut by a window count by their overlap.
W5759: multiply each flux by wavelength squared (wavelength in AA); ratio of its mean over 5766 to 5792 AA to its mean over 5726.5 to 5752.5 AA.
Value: 1.08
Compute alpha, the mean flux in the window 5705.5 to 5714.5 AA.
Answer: 23.4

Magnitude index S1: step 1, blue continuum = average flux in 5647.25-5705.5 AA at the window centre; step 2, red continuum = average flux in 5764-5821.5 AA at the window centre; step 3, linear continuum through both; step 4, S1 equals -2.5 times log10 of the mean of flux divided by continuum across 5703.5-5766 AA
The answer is 0.06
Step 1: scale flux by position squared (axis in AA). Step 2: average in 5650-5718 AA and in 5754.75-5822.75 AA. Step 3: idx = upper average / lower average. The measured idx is 1.1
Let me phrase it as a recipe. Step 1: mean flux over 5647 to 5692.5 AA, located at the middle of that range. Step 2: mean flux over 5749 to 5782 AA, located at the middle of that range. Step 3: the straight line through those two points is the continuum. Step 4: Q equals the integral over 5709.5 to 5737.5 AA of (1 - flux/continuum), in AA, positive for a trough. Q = 1.7 AA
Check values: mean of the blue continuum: 25.9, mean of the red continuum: 26.4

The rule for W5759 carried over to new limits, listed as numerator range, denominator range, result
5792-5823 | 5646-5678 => 1.10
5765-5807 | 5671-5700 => 1.06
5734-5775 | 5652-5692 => 1.03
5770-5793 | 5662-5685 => 1.05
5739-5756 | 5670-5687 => 0.99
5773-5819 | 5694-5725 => 1.12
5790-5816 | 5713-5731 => 1.13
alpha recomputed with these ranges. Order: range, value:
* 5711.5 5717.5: 24.7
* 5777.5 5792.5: 25.9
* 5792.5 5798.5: 27.3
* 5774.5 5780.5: 27.1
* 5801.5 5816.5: 27.2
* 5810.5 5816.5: 27.8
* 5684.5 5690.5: 25.8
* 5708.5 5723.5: 24.5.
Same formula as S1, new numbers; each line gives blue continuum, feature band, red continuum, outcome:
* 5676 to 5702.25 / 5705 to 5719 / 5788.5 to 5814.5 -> 0.10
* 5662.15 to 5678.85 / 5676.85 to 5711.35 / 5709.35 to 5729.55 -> 0.01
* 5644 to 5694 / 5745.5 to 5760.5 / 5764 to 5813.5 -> 0.05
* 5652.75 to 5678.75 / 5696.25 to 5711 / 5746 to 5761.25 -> 0.05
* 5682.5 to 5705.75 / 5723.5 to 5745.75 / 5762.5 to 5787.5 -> 0.06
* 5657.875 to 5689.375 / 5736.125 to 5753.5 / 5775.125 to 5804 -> 0.03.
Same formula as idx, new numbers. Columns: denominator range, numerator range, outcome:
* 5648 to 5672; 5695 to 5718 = 0.98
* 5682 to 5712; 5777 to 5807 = 1.09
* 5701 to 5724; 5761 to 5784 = 1.13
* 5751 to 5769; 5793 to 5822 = 1.07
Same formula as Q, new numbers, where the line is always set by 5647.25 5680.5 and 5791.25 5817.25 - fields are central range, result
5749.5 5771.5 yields 0.64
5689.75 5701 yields 0.01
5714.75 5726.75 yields 0.70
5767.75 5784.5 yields -0.13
